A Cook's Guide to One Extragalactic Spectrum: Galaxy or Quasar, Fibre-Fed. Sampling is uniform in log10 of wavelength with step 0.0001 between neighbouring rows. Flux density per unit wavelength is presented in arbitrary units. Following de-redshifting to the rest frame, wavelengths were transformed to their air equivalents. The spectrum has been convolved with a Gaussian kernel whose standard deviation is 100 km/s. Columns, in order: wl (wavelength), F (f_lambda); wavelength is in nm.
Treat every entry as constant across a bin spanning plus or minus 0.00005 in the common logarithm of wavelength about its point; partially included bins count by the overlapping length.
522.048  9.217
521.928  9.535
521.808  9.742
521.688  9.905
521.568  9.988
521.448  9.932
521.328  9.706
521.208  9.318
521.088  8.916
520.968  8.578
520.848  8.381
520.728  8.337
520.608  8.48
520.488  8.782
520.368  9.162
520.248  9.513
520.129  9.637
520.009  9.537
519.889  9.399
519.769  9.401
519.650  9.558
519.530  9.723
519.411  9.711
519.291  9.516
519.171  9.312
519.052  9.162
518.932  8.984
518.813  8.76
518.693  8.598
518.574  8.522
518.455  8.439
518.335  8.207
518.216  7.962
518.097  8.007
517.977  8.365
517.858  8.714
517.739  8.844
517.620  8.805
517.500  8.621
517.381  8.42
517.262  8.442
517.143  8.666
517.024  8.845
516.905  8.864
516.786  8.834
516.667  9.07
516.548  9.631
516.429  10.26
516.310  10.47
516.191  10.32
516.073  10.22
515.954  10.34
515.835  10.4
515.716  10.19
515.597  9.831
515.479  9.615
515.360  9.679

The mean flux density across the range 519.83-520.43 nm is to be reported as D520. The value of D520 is 9.45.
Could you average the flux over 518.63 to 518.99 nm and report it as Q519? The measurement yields 8.79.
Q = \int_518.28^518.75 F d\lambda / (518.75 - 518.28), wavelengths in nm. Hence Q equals 8.45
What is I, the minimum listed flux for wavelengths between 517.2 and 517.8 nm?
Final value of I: 8.42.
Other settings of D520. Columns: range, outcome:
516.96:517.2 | 8.76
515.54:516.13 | 10.2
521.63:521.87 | 9.83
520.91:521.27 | 8.94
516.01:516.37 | 10.3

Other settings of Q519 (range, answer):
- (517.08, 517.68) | 8.59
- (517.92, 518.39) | 8.13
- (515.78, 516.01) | 10.4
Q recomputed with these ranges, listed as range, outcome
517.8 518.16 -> 8.35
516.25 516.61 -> 10.1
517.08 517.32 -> 8.56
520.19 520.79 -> 8.84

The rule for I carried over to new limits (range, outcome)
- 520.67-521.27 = 8.337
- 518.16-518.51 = 7.962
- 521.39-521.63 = 9.932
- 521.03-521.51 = 8.916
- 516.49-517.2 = 8.666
